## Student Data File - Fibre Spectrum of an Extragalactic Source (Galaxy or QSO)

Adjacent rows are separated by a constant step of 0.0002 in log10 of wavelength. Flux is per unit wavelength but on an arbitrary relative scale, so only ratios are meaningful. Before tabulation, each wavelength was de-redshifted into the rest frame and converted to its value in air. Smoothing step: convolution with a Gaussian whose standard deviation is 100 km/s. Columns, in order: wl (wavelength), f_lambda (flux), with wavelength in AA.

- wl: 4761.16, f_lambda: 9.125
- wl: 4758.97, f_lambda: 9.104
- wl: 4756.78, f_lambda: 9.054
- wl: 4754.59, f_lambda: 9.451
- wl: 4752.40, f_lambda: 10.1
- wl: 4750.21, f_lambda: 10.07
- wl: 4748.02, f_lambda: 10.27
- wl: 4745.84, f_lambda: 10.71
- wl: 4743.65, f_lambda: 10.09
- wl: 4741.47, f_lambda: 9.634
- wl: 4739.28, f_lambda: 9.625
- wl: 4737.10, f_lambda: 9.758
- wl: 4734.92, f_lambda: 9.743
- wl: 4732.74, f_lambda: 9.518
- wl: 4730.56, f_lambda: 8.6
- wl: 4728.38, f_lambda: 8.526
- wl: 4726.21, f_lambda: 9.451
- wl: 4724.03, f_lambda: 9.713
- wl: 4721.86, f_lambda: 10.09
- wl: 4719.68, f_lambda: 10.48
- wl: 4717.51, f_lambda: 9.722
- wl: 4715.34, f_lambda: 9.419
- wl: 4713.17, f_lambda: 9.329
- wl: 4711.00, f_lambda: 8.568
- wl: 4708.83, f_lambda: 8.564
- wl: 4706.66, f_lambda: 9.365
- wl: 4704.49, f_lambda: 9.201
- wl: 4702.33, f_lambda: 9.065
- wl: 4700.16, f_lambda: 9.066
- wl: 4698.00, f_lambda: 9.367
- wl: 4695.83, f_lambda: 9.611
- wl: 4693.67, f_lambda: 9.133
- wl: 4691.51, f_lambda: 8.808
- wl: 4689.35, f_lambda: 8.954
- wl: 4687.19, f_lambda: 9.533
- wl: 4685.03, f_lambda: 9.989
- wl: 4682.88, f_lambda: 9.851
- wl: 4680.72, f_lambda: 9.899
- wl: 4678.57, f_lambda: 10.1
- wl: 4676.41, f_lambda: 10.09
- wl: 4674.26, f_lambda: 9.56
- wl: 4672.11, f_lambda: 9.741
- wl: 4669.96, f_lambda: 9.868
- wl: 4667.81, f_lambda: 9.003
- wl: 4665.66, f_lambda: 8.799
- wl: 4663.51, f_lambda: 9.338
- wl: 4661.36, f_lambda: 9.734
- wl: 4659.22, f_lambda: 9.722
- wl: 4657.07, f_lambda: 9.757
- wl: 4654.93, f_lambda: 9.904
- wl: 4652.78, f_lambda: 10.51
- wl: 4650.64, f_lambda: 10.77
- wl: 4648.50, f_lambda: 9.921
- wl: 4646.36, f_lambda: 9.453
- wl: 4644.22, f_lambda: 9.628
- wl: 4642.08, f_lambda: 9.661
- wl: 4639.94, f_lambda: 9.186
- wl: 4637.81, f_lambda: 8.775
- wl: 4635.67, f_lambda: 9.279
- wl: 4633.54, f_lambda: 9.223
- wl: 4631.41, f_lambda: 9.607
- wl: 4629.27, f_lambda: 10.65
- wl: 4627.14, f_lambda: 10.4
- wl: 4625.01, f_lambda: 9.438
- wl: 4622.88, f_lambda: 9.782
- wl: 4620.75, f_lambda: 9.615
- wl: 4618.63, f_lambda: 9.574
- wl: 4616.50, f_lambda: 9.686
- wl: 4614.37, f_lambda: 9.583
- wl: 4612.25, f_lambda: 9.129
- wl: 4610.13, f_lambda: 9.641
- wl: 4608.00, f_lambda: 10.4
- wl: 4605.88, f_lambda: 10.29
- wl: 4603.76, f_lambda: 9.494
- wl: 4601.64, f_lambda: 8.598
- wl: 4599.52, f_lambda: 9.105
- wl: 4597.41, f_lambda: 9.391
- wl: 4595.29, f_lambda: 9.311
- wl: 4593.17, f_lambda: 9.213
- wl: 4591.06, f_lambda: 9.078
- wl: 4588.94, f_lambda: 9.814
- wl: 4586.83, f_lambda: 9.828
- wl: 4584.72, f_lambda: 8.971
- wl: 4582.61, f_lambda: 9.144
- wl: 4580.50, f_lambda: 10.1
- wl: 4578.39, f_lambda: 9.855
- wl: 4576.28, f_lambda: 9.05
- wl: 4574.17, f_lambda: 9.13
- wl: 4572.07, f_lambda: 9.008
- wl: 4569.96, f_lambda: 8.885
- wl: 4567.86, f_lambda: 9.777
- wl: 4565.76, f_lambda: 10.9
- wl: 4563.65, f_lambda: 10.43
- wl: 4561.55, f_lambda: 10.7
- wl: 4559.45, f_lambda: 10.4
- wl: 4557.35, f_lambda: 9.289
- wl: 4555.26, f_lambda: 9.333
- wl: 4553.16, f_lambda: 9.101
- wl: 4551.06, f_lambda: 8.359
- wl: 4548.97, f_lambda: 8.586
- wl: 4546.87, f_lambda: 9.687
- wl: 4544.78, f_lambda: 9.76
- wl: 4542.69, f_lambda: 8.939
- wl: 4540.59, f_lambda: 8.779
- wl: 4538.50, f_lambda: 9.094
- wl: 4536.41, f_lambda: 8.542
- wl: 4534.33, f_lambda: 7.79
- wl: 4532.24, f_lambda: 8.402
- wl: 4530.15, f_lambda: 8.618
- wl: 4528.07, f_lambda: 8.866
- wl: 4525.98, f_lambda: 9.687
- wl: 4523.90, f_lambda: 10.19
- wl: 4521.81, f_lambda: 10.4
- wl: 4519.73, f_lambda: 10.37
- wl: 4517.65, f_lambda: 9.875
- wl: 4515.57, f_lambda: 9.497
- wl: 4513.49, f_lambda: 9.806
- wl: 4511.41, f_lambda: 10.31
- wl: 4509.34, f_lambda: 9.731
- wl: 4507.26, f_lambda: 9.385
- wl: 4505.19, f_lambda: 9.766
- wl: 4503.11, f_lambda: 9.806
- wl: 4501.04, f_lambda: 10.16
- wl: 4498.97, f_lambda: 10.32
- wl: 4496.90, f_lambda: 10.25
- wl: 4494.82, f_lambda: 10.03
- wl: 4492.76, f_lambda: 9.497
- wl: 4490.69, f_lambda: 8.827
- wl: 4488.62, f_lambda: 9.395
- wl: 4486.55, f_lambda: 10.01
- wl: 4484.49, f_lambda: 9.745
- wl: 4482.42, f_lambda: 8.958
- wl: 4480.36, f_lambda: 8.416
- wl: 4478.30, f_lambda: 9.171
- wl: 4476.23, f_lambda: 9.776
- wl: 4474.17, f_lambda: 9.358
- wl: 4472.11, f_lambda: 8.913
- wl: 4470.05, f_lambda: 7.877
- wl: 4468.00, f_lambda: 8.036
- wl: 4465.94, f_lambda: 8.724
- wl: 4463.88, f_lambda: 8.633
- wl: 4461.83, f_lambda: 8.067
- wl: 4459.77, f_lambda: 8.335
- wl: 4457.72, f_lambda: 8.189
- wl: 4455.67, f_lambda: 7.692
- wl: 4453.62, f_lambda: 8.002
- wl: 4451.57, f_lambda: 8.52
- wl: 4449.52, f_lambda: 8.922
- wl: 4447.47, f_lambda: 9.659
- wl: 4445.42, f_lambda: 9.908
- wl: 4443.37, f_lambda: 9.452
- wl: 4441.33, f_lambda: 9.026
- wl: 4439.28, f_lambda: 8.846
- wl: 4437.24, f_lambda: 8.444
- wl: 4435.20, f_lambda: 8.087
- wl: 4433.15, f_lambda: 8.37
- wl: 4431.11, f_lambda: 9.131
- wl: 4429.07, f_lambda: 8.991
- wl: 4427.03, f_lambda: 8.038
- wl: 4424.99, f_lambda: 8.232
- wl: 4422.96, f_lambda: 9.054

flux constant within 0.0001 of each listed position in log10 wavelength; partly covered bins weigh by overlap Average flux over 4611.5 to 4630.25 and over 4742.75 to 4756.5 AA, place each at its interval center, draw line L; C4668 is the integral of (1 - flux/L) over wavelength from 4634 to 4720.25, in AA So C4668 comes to 3.3 AA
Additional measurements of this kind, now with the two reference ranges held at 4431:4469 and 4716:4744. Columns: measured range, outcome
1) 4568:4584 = -0.5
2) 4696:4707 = 0.3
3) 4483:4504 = -2.4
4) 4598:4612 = -0.6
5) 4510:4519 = -1.1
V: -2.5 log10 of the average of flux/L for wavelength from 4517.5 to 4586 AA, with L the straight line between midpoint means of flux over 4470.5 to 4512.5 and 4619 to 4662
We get 0.03 mag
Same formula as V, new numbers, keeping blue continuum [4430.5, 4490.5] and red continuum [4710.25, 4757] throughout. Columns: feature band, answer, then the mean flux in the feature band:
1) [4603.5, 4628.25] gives -0.054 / 9.76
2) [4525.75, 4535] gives 0.051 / 8.61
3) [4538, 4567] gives -0.051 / 9.53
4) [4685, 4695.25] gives 0.034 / 9.23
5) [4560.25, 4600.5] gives -0.045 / 9.57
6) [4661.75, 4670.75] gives 0.021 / 9.26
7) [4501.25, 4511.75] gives -0.098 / 9.8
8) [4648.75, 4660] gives -0.080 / 10.1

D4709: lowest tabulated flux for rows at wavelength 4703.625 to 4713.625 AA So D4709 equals 8.564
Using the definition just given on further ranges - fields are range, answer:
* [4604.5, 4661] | 8.775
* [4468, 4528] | 7.877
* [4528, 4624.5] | 7.79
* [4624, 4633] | 9.438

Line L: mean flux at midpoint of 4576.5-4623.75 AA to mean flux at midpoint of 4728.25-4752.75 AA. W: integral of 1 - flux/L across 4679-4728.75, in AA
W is 1.5 AA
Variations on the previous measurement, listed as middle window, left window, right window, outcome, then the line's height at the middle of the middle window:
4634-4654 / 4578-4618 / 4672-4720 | -0.4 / 9.47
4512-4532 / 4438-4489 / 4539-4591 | -1.0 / 9.22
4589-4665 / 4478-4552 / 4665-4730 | -1.6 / 9.42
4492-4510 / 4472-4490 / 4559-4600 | -1.0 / 9.37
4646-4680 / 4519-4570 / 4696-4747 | -1.2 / 9.44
